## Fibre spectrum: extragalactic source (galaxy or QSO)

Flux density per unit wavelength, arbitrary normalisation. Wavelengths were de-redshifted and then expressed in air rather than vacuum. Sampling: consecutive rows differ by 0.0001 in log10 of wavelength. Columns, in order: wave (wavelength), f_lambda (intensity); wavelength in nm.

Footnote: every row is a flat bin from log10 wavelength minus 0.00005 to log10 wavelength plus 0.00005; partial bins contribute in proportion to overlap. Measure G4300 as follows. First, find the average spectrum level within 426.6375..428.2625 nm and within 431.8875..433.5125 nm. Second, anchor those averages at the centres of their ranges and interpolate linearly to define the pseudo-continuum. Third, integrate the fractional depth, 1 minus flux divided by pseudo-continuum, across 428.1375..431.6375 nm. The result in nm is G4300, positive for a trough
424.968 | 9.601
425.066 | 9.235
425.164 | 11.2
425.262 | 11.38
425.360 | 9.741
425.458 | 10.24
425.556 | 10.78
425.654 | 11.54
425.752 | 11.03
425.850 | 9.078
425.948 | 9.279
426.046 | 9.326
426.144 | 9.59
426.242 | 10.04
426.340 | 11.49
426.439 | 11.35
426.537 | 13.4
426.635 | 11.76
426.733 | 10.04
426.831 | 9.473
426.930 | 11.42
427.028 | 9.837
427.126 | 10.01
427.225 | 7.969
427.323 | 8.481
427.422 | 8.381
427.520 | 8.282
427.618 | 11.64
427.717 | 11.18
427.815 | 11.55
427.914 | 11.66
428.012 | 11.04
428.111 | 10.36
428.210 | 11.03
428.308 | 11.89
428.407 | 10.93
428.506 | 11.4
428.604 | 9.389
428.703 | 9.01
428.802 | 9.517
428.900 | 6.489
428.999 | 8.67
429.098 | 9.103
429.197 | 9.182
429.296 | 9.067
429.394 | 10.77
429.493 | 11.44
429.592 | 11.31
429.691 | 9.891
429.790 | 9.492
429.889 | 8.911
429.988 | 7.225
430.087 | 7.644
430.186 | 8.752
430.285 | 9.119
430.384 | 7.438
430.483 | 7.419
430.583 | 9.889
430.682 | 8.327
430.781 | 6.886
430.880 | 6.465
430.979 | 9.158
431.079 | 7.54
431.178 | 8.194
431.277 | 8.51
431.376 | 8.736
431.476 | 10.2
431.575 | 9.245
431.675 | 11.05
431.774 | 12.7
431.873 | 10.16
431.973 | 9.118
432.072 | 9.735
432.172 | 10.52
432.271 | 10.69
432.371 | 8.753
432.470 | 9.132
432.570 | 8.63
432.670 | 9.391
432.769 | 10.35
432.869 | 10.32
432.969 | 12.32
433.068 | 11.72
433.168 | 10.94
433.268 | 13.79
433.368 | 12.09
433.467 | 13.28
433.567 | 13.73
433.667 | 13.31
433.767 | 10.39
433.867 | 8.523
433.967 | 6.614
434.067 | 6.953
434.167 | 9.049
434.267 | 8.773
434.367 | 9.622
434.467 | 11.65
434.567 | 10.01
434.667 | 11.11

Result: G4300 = 0.44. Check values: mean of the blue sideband 10.2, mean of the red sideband 10.7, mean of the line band 9.1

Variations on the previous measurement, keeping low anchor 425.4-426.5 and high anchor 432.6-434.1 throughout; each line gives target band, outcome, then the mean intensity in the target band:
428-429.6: 0.09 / 9.98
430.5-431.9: 0.23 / 9.02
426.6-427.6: 0.08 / 9.6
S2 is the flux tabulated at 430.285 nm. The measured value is 9.119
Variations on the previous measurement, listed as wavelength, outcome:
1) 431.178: 8.194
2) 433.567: 13.73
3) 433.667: 13.31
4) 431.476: 10.2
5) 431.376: 8.736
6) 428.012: 11.04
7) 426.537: 13.4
